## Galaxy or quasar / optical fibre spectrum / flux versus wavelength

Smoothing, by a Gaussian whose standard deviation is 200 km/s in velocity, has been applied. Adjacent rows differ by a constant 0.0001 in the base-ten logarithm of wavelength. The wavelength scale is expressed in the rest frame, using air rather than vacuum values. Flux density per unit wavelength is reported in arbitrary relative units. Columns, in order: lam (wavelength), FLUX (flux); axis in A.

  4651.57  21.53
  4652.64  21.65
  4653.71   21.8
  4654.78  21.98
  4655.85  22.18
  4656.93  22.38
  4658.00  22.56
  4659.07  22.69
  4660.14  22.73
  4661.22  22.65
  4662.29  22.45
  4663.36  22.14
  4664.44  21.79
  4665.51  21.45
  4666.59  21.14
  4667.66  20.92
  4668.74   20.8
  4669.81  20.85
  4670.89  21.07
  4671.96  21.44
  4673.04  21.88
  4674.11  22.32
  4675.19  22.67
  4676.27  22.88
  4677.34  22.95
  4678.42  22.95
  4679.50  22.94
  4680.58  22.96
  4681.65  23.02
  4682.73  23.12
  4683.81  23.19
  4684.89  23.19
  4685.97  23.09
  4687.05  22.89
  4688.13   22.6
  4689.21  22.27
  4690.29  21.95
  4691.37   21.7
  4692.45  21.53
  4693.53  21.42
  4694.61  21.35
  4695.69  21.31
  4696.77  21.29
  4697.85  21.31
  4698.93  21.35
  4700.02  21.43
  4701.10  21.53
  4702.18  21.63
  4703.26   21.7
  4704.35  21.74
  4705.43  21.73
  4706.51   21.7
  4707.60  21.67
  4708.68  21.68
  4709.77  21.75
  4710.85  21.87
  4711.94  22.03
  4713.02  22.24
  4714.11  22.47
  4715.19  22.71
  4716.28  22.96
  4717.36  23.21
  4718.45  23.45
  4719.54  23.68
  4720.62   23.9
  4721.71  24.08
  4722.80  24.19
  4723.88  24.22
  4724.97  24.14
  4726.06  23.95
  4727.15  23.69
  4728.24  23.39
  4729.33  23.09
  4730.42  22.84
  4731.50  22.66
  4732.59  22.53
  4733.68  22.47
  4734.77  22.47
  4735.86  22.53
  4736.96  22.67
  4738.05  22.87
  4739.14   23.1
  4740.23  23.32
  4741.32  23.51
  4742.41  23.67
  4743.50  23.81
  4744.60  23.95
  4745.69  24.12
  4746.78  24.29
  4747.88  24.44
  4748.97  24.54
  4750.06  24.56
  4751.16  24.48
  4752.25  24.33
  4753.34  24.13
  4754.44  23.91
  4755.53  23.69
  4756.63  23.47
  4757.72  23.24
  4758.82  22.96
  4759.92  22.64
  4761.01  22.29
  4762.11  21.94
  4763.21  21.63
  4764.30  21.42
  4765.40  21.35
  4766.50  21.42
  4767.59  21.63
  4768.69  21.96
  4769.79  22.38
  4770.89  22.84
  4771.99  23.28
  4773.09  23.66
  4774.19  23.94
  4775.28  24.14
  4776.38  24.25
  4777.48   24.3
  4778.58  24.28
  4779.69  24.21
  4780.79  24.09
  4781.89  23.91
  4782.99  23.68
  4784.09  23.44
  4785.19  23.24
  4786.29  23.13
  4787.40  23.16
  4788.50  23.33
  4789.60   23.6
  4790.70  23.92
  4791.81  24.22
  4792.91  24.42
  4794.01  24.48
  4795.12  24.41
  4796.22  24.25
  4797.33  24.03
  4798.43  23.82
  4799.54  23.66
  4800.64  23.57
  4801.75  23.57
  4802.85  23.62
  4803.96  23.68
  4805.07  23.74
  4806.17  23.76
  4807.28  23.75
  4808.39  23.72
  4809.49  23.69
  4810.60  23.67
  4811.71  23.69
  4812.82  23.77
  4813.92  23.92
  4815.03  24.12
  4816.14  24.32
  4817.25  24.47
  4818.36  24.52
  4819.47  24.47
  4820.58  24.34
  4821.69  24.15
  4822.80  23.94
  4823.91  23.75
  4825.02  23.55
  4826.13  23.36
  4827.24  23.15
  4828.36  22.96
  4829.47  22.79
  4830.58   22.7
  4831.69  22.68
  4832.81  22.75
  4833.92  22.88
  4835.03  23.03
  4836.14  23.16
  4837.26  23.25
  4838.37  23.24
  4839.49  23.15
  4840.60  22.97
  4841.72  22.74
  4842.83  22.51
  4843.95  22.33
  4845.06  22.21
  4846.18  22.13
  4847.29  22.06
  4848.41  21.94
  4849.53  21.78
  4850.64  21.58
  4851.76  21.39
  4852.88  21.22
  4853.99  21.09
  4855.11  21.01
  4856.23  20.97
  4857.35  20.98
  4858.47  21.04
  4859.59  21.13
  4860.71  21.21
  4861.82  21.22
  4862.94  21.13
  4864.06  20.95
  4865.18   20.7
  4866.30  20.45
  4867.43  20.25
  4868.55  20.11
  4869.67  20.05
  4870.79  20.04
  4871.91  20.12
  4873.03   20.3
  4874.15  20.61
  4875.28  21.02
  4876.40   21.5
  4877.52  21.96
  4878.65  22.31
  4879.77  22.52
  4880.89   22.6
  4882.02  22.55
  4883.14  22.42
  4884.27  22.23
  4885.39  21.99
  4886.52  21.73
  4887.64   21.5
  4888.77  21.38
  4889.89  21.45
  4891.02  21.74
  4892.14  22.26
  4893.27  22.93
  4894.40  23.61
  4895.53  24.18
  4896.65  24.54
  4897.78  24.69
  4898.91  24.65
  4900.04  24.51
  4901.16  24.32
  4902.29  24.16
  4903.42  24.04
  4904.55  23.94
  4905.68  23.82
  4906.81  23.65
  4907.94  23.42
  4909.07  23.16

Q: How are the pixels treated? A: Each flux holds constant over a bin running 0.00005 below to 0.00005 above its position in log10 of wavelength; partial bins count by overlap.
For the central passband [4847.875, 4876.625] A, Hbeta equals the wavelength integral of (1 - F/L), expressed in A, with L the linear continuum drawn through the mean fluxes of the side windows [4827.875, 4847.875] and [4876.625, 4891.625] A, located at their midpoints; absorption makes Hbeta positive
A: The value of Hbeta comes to 1.88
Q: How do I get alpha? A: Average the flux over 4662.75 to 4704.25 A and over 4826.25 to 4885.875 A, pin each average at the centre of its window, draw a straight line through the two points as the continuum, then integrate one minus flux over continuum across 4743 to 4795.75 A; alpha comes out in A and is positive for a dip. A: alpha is -3.8 A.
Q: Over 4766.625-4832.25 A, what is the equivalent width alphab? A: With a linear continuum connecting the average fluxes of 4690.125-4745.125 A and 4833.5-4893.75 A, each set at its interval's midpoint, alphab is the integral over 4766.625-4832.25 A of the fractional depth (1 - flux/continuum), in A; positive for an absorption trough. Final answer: -4.7 A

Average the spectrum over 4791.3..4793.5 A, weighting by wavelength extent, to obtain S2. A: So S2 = 24.4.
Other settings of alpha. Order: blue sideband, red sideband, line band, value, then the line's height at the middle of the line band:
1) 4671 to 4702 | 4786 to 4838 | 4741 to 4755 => -0.7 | 22.9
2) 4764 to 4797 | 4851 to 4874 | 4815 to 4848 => -2.2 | 21.8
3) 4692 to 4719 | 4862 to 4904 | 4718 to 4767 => -3.1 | 21.9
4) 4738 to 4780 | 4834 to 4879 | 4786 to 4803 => -0.9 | 22.7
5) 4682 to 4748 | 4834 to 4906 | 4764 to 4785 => -0.7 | 22.5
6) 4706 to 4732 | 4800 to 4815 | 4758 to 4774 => 0.7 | 23.4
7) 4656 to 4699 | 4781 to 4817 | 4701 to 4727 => -0.1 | 22.6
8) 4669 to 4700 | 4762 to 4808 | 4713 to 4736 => -0.6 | 22.7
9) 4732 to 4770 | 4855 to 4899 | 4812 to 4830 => -1.2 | 22.3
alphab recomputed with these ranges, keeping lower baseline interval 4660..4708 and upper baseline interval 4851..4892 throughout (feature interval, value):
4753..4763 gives -0.6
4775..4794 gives -2.0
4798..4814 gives -1.6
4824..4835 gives -0.8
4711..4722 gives -0.6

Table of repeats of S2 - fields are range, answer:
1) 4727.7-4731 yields 23.2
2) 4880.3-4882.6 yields 22.6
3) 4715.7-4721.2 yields 23.4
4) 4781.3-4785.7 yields 23.6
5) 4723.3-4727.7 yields 24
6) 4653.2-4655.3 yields 21.9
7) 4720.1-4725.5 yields 24.1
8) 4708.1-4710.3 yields 21.7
